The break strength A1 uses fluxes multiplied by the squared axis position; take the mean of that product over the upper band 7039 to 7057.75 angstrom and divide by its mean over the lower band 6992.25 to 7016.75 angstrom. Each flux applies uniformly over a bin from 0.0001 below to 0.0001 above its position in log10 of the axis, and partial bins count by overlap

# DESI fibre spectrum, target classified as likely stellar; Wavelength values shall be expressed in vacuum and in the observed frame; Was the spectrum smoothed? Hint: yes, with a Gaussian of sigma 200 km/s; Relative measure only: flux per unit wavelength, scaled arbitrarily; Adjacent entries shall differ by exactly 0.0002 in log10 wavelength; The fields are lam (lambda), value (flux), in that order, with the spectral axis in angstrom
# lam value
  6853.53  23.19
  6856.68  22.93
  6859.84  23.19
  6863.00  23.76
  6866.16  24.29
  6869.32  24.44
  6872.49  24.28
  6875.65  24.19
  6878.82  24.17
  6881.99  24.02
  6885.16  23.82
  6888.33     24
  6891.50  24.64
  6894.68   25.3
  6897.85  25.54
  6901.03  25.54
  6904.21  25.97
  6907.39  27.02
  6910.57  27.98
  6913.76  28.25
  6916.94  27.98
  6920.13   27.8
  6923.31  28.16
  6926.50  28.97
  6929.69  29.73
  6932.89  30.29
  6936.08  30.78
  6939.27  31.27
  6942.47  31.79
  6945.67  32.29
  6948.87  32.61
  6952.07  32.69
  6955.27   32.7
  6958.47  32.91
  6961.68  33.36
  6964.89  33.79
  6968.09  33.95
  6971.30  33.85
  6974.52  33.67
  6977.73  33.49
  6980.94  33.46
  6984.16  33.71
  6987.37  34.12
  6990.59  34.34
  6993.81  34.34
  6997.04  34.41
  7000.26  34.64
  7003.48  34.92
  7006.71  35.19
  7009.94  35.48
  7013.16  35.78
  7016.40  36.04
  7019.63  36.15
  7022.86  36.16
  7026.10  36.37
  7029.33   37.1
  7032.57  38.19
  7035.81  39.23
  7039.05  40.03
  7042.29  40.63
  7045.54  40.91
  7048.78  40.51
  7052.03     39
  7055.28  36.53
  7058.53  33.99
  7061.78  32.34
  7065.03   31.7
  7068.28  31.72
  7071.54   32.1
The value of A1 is 1.14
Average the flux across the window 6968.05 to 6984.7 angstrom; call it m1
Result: 33.6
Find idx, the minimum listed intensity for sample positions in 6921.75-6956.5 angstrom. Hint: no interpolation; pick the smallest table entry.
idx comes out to 28.16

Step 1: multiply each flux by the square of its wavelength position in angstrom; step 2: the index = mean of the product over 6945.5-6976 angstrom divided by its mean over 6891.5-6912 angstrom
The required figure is 1.30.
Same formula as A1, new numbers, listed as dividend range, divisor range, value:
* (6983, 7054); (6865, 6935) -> 1.45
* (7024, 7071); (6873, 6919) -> 1.50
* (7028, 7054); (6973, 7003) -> 1.18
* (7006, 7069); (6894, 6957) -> 1.30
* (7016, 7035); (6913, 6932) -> 1.33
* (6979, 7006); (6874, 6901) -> 1.44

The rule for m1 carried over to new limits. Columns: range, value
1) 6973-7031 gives 35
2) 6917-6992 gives 32.1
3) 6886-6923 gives 26.4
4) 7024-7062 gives 38.1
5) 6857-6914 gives 24.9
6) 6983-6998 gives 34.2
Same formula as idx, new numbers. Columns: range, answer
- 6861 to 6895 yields 23.76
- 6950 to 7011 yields 32.69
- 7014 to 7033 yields 36.04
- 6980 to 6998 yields 33.46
